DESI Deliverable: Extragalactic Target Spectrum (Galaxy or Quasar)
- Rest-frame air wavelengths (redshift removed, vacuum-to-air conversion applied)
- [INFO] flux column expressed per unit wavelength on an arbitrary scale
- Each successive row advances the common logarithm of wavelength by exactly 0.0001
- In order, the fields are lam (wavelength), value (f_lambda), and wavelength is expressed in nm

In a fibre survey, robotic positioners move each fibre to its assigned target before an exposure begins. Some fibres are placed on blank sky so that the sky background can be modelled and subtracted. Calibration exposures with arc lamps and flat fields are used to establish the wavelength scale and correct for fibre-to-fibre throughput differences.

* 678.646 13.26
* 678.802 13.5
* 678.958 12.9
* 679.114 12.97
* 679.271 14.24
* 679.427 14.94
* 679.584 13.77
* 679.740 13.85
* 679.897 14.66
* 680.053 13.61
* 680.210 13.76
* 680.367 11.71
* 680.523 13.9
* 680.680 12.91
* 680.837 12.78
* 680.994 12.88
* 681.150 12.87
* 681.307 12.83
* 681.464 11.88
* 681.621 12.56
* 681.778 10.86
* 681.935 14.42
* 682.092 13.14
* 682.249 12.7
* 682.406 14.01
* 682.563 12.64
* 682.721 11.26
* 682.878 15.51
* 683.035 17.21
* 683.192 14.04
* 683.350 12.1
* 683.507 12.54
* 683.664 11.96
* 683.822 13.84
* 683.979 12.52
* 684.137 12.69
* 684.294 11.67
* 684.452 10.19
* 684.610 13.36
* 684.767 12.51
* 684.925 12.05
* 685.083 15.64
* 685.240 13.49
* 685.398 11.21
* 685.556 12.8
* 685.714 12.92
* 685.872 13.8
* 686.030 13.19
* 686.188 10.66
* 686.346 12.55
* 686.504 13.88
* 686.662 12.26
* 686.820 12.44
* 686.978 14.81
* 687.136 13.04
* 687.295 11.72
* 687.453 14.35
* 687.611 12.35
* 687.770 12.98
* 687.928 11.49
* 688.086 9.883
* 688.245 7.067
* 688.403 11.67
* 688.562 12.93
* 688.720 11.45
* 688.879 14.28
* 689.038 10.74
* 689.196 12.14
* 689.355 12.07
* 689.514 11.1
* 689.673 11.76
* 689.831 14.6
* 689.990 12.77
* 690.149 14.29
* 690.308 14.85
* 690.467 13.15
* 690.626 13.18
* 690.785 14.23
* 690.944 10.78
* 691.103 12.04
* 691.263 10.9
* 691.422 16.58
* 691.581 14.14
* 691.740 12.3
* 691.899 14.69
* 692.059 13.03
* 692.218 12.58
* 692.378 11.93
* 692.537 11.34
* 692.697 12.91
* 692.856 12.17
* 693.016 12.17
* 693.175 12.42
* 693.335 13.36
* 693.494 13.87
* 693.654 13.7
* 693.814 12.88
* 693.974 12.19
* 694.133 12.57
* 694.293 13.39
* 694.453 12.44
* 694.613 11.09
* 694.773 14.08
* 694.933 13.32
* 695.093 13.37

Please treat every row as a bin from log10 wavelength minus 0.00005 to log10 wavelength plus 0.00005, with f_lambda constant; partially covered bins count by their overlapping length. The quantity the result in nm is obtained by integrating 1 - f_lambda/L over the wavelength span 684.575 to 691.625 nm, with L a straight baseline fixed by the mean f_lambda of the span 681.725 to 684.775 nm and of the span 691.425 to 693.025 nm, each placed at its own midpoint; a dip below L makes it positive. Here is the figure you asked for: 0.16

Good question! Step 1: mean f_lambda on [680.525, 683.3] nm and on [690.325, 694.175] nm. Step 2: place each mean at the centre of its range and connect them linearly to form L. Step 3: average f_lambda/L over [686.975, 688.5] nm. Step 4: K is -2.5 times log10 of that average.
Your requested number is 0.11 mag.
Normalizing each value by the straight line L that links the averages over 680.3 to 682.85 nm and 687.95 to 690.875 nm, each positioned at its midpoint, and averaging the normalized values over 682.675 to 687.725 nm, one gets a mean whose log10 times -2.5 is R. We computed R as -0.03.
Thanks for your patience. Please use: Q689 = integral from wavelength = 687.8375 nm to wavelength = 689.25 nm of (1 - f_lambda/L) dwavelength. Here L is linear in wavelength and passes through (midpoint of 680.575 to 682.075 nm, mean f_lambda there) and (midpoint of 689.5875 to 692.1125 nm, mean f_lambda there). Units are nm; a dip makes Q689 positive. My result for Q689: 0.20 nm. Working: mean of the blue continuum 12.7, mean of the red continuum 13.3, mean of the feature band 11.3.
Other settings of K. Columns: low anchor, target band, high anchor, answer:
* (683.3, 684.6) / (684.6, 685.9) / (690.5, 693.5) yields -0.06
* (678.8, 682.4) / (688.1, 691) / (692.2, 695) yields 0.04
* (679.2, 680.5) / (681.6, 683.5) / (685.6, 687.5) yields 0.01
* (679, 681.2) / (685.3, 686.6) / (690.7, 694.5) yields 0.05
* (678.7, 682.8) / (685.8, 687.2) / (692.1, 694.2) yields 0.00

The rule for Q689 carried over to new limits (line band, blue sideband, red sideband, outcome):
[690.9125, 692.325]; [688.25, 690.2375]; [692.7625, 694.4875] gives -0.052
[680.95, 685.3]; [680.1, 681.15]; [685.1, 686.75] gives -0.026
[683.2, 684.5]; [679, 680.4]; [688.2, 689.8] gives 0.052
